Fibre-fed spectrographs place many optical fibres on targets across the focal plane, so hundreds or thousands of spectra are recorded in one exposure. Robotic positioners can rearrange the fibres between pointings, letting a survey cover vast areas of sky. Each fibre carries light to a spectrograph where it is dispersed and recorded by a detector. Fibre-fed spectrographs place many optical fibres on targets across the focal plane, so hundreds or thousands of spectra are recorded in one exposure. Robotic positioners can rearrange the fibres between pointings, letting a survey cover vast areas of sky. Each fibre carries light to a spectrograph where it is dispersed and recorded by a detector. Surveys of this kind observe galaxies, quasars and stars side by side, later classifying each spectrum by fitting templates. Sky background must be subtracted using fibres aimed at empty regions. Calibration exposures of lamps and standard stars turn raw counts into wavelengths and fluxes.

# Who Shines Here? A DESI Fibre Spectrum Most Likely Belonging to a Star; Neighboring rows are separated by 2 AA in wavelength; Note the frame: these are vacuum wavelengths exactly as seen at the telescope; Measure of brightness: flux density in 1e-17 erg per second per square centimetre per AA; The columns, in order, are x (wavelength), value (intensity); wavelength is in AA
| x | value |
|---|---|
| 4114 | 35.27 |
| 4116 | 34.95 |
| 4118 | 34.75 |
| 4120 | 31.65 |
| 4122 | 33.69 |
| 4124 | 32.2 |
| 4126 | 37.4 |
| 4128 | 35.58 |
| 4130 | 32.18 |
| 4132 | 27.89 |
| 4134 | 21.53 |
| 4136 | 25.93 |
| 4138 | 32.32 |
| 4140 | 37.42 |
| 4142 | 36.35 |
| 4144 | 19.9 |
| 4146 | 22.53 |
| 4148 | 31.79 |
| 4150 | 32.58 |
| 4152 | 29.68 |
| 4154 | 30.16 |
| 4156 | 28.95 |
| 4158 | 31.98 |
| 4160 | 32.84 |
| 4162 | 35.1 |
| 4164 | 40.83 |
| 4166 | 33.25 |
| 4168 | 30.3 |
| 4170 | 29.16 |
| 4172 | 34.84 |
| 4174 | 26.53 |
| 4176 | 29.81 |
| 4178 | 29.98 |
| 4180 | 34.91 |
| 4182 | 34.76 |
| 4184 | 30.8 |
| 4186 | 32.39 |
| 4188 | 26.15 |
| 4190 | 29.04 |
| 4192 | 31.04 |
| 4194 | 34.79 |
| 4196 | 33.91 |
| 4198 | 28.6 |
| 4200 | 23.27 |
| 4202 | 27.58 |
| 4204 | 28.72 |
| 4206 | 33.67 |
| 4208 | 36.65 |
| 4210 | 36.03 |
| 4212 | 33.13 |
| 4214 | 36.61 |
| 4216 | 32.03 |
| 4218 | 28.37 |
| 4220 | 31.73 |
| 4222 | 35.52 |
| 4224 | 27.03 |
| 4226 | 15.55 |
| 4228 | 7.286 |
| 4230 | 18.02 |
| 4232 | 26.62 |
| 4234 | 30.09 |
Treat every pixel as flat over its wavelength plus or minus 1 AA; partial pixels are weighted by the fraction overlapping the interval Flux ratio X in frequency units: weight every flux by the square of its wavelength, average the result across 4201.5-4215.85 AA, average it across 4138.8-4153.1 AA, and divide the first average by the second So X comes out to 1.14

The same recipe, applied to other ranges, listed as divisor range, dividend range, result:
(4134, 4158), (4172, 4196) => 1.08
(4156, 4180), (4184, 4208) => 0.95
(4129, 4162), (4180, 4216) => 1.09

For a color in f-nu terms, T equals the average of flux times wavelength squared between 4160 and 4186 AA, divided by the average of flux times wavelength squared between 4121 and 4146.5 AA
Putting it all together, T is 1.09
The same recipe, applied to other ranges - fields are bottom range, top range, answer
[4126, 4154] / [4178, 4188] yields 1.10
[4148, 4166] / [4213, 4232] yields 0.81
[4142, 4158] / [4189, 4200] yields 1.09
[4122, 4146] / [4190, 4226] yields 1.06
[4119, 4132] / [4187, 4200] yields 0.93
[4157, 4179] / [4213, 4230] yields 0.83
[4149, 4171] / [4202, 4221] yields 1.04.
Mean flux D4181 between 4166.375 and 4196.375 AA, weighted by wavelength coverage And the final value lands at 31.2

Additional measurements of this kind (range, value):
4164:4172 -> 32.6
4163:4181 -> 32.2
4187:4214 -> 31.2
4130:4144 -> 29.6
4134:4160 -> 29.8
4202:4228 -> 30.2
